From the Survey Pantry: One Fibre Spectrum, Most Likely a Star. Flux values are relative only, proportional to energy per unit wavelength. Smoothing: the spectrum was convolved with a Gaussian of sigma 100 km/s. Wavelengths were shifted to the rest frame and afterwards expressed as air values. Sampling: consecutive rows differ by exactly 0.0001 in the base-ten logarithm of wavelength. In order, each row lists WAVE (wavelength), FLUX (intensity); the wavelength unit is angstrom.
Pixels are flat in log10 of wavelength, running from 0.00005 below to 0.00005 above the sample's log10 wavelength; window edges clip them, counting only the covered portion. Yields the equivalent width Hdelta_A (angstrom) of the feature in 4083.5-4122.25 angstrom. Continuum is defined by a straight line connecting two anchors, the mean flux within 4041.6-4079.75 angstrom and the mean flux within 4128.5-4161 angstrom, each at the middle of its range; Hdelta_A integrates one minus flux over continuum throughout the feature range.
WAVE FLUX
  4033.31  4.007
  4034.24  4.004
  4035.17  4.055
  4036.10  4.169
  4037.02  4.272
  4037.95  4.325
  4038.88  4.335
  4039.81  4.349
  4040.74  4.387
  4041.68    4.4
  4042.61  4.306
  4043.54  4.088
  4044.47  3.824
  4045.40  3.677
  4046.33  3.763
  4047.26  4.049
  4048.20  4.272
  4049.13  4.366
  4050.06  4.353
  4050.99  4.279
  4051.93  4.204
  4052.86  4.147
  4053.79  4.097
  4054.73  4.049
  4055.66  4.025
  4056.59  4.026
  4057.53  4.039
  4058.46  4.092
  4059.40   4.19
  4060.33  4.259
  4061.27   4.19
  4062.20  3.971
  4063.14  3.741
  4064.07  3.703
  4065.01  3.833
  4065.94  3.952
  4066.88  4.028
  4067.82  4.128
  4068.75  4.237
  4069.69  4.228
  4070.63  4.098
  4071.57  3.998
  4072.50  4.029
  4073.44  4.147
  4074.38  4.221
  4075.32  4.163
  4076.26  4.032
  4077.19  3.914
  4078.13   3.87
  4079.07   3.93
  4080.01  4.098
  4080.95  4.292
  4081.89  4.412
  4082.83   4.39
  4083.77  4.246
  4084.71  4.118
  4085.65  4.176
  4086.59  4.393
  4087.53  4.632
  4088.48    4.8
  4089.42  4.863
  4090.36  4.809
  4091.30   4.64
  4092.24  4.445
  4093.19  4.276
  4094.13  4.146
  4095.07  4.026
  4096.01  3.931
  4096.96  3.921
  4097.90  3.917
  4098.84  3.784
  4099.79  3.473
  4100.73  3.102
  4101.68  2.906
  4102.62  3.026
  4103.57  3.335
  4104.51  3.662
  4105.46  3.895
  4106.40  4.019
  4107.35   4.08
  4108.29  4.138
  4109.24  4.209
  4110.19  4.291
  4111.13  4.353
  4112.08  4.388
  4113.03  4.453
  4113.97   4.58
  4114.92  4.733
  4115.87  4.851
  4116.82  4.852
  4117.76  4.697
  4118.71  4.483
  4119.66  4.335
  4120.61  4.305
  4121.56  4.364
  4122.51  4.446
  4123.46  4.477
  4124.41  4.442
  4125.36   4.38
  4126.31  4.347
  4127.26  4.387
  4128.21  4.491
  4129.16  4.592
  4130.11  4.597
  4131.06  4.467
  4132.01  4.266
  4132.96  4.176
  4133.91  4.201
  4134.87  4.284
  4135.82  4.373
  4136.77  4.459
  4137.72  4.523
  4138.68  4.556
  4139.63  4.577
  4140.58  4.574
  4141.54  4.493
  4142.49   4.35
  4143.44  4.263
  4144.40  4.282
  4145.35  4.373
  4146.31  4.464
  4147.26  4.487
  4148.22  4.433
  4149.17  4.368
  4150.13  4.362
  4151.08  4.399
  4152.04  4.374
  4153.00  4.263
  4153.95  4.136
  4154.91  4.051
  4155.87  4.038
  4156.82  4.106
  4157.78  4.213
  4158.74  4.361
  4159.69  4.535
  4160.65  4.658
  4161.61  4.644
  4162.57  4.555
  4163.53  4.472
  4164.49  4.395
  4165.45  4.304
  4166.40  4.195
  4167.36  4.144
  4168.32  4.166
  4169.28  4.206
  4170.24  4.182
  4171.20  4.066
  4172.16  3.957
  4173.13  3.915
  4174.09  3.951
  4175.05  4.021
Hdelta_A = 0.3 angstrom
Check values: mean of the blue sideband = 4.07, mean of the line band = 4.19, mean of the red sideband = 4.37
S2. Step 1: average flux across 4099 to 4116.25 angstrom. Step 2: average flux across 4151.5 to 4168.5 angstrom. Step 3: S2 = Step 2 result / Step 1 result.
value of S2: 1.1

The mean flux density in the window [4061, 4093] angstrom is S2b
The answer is 4.2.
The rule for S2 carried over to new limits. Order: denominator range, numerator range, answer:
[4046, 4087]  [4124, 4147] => 1.07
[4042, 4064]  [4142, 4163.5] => 1.07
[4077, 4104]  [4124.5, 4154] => 1.08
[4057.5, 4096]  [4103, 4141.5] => 1.04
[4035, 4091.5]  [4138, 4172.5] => 1.04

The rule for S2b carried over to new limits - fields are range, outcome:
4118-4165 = 4.39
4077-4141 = 4.25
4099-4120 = 4.08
